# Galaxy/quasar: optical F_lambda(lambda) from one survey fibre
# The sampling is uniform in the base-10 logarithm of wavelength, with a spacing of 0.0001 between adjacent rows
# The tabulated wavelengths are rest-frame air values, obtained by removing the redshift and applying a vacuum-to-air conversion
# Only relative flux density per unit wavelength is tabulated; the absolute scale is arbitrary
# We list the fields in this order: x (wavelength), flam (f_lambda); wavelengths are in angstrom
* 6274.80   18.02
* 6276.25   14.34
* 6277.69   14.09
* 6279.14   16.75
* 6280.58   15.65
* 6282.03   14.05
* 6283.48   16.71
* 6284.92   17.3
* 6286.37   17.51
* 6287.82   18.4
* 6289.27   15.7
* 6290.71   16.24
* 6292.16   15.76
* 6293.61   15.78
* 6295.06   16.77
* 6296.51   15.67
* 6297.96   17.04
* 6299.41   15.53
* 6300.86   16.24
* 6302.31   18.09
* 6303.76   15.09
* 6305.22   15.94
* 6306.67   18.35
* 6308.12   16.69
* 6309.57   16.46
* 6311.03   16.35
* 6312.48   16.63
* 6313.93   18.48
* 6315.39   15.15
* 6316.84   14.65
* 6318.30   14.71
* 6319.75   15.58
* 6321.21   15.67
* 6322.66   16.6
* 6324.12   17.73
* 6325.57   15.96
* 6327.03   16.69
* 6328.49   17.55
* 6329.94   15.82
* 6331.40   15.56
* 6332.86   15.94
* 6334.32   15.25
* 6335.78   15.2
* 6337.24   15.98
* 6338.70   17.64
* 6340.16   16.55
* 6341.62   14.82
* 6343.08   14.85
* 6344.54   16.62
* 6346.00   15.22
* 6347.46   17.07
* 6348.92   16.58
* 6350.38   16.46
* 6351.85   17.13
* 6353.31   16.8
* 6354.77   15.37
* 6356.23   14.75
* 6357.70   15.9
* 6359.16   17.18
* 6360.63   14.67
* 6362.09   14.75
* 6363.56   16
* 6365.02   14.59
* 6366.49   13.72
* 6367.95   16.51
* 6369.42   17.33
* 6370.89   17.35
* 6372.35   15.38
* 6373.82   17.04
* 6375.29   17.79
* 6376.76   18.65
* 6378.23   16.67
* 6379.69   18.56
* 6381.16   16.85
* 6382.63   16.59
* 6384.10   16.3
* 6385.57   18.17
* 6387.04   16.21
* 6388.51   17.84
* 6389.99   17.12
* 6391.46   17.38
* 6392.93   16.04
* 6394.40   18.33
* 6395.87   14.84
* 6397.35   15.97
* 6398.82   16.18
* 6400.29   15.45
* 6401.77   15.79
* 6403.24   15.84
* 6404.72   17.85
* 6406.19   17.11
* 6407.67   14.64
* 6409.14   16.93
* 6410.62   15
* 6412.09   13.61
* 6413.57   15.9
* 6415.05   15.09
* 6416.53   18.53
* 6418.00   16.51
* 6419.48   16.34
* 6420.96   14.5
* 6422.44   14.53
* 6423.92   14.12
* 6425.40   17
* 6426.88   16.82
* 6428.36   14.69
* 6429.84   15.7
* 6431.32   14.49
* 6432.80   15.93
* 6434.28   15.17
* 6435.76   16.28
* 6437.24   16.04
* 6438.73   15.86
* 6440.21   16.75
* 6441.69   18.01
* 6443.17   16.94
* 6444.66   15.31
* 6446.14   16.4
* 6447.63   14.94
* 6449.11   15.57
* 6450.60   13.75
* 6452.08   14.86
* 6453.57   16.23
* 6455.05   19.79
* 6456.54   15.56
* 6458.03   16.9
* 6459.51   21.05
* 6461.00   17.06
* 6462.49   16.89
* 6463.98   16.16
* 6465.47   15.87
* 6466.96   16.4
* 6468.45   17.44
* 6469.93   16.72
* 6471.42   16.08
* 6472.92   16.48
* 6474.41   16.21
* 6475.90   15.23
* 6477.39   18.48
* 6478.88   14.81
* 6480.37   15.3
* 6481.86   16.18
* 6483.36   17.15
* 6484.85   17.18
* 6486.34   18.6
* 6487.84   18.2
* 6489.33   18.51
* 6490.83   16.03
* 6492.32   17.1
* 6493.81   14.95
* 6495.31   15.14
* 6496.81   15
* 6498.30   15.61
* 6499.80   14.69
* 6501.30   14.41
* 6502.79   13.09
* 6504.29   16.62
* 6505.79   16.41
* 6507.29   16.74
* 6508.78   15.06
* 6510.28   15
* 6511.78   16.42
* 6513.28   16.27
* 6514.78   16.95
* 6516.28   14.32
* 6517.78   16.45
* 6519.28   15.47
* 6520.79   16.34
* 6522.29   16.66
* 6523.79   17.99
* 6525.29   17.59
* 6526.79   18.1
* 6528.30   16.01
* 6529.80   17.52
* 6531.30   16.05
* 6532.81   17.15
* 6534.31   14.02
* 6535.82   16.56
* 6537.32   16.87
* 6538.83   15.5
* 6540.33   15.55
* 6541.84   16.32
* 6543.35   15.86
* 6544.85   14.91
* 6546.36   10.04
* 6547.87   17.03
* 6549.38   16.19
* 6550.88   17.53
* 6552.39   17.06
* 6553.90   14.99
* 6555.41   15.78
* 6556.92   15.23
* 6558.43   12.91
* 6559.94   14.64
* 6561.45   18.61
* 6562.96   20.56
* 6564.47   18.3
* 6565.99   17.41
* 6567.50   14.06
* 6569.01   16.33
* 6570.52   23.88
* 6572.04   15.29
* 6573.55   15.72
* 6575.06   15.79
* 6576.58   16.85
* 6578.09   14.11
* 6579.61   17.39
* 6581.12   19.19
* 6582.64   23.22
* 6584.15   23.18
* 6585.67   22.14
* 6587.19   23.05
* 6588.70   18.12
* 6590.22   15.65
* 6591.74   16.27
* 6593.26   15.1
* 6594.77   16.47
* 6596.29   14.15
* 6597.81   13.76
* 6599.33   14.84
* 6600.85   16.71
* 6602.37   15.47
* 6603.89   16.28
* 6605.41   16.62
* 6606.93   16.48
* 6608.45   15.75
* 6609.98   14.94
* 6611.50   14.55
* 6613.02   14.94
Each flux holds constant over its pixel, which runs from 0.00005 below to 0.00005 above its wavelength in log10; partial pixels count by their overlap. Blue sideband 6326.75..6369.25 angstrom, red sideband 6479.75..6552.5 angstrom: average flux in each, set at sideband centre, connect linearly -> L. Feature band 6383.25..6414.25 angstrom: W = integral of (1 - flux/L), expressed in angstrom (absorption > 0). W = -0.7 angstrom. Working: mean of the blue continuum 15.9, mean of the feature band 16.3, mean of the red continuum 16.1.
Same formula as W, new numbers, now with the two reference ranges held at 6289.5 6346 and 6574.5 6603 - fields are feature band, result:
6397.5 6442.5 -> 2.1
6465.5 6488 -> 0.4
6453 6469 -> -0.3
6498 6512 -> 1.4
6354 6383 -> 0.3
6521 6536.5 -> 0.4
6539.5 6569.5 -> 2.3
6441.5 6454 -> 0.8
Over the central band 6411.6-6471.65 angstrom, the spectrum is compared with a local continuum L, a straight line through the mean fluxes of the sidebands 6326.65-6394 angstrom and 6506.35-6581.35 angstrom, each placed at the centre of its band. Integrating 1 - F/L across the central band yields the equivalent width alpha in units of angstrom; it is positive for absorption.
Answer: 0.7 angstrom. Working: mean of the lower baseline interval 16.4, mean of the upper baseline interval 16.3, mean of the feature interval 16.2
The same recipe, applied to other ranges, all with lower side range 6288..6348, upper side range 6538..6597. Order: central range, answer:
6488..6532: 1.7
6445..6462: 0.1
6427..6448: 0.8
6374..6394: -1.0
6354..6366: 0.7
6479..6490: -0.3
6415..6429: 0.6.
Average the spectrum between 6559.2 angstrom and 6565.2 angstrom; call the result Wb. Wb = 18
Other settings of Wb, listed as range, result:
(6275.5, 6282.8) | 15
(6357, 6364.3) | 15.7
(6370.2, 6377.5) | 17.2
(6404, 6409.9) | 16.6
